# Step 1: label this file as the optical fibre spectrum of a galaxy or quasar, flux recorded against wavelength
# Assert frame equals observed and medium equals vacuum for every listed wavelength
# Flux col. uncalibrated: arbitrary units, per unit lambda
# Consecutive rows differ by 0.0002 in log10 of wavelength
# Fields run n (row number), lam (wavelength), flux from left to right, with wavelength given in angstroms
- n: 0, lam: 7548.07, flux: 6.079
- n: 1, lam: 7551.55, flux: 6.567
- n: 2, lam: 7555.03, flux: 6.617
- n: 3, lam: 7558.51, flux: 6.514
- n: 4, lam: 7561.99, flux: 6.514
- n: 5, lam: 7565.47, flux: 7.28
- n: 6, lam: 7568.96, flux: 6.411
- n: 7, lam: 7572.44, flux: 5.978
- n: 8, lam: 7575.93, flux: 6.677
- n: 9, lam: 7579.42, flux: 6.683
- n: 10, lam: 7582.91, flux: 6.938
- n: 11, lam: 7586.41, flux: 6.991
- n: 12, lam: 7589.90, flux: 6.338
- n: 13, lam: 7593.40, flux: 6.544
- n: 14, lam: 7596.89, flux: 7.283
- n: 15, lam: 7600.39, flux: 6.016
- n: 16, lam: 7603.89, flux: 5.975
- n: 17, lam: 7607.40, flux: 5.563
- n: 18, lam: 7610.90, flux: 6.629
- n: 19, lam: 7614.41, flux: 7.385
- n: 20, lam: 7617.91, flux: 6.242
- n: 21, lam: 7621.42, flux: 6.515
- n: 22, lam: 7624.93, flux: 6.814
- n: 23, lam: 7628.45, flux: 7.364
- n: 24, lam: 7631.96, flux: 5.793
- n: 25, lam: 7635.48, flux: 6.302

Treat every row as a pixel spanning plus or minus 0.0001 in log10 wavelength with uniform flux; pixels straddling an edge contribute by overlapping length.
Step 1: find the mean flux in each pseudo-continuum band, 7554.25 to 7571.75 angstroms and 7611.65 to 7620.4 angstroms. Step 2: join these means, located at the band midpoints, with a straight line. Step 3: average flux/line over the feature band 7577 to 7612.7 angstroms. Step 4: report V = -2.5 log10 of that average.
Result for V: 0.04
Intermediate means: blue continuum 6.63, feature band 6.5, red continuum 6.77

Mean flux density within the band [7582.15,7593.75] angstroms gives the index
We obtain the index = 6.7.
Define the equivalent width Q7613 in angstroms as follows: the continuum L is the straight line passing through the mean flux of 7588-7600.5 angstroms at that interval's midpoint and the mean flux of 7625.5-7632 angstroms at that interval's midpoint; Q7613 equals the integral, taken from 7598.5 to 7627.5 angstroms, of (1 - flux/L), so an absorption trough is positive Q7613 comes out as 1.3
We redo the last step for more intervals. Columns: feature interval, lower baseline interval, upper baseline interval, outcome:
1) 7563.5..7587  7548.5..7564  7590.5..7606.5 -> -0.82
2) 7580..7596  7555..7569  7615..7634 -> -0.18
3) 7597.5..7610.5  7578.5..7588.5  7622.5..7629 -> 1.61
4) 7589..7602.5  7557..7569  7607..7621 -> 0.14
